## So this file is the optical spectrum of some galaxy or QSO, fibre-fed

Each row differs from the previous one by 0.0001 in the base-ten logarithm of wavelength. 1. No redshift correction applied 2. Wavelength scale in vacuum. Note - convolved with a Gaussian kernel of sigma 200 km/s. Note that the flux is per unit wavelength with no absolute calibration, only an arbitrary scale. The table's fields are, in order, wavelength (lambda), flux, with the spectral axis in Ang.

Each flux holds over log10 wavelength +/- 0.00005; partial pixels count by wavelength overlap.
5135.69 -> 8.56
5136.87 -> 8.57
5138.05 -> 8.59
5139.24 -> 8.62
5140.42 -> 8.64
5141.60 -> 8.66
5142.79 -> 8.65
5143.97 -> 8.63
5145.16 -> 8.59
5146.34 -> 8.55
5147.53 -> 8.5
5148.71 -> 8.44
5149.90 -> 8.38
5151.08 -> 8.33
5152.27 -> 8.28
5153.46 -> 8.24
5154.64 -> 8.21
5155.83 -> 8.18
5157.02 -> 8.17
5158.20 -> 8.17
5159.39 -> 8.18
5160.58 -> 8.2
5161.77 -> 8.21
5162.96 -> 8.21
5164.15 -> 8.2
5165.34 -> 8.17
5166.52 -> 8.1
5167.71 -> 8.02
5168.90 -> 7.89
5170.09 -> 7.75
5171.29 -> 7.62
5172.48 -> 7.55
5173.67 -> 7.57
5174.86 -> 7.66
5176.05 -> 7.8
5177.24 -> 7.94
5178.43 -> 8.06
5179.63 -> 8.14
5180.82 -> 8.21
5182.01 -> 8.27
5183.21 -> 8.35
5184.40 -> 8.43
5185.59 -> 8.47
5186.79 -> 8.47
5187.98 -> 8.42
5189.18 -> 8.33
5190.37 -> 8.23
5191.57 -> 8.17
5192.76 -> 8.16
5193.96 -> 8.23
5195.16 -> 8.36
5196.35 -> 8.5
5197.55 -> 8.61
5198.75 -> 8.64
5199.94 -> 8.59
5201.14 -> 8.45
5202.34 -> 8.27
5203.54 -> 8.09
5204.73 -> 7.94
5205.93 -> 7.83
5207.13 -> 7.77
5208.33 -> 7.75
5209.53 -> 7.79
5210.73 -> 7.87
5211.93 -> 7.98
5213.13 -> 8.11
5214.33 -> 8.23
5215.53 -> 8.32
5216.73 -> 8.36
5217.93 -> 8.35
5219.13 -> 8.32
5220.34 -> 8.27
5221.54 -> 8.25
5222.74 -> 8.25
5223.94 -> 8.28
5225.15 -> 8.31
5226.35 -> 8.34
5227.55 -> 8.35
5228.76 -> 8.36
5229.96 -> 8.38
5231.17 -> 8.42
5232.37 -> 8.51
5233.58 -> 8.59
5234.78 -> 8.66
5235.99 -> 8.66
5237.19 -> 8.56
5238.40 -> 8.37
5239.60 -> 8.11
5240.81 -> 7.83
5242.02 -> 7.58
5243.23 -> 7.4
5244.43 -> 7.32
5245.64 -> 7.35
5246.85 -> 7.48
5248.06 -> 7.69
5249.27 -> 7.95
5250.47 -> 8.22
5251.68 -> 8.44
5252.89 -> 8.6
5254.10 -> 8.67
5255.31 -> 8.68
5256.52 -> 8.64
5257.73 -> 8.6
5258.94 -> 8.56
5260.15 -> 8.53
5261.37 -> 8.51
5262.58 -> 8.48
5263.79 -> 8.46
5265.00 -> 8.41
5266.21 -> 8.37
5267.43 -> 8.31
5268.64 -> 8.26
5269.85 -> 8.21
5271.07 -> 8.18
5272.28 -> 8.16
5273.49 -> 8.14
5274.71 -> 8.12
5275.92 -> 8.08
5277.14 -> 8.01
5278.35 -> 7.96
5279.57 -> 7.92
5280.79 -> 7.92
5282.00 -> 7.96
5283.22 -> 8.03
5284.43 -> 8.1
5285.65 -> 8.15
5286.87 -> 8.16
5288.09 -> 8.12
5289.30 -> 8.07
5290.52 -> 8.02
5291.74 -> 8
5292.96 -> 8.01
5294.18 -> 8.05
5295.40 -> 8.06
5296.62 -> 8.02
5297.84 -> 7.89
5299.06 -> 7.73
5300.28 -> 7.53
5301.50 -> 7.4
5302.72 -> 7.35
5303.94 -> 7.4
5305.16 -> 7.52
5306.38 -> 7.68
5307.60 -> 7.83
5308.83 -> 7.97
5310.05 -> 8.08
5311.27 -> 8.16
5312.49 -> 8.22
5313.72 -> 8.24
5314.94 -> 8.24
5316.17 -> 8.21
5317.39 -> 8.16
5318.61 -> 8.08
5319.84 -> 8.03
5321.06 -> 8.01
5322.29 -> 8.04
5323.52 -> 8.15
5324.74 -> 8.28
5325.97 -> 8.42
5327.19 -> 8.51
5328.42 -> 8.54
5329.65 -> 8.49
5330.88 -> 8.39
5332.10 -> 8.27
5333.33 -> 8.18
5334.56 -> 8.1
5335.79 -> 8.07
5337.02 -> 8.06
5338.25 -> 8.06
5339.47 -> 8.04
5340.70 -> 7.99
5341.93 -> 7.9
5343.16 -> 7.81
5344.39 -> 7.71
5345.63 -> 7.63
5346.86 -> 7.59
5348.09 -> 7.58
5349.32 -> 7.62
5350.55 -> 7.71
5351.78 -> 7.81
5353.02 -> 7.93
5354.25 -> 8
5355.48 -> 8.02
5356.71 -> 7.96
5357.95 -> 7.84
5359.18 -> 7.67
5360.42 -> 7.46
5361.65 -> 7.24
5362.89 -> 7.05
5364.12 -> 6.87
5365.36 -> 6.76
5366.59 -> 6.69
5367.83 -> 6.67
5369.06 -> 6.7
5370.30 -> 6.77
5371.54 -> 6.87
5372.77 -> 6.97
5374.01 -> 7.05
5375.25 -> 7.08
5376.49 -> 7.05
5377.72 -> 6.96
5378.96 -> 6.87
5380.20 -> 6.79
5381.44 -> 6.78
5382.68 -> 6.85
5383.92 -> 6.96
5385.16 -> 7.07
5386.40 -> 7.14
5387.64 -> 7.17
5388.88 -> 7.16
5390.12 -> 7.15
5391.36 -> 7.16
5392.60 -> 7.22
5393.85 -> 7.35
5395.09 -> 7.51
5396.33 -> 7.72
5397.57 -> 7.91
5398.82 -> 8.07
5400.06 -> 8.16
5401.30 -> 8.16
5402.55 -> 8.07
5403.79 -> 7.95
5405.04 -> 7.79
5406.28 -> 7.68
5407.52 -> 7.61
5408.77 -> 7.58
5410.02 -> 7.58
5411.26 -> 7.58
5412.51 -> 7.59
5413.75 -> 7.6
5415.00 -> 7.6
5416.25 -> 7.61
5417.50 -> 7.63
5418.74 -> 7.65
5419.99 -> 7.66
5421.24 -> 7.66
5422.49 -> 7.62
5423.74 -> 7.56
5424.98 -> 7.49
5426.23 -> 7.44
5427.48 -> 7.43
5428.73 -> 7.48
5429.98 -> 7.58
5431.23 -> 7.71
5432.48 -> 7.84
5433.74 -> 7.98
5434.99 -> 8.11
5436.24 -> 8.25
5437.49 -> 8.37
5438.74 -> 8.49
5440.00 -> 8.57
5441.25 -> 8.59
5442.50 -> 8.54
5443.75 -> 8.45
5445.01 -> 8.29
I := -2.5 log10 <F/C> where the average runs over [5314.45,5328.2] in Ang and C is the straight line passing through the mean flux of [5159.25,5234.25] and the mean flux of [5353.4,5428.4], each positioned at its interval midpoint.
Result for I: -0.07 mag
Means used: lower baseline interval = 8.18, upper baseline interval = 7.39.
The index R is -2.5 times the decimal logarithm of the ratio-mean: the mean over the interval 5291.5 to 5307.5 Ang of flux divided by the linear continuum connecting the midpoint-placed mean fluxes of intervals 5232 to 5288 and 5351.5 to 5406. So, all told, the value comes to 0.02 mag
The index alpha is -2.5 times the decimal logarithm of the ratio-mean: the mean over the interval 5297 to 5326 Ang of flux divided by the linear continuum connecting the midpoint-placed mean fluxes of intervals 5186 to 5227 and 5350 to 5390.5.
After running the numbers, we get -0.05 mag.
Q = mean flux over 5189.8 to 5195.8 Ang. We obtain 8.23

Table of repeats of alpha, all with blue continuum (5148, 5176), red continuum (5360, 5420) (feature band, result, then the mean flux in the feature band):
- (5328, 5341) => -0.10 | 8.2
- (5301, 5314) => -0.03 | 7.8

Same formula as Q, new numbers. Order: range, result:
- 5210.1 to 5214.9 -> 8.05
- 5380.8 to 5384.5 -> 6.86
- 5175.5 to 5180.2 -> 7.98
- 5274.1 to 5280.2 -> 8.01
